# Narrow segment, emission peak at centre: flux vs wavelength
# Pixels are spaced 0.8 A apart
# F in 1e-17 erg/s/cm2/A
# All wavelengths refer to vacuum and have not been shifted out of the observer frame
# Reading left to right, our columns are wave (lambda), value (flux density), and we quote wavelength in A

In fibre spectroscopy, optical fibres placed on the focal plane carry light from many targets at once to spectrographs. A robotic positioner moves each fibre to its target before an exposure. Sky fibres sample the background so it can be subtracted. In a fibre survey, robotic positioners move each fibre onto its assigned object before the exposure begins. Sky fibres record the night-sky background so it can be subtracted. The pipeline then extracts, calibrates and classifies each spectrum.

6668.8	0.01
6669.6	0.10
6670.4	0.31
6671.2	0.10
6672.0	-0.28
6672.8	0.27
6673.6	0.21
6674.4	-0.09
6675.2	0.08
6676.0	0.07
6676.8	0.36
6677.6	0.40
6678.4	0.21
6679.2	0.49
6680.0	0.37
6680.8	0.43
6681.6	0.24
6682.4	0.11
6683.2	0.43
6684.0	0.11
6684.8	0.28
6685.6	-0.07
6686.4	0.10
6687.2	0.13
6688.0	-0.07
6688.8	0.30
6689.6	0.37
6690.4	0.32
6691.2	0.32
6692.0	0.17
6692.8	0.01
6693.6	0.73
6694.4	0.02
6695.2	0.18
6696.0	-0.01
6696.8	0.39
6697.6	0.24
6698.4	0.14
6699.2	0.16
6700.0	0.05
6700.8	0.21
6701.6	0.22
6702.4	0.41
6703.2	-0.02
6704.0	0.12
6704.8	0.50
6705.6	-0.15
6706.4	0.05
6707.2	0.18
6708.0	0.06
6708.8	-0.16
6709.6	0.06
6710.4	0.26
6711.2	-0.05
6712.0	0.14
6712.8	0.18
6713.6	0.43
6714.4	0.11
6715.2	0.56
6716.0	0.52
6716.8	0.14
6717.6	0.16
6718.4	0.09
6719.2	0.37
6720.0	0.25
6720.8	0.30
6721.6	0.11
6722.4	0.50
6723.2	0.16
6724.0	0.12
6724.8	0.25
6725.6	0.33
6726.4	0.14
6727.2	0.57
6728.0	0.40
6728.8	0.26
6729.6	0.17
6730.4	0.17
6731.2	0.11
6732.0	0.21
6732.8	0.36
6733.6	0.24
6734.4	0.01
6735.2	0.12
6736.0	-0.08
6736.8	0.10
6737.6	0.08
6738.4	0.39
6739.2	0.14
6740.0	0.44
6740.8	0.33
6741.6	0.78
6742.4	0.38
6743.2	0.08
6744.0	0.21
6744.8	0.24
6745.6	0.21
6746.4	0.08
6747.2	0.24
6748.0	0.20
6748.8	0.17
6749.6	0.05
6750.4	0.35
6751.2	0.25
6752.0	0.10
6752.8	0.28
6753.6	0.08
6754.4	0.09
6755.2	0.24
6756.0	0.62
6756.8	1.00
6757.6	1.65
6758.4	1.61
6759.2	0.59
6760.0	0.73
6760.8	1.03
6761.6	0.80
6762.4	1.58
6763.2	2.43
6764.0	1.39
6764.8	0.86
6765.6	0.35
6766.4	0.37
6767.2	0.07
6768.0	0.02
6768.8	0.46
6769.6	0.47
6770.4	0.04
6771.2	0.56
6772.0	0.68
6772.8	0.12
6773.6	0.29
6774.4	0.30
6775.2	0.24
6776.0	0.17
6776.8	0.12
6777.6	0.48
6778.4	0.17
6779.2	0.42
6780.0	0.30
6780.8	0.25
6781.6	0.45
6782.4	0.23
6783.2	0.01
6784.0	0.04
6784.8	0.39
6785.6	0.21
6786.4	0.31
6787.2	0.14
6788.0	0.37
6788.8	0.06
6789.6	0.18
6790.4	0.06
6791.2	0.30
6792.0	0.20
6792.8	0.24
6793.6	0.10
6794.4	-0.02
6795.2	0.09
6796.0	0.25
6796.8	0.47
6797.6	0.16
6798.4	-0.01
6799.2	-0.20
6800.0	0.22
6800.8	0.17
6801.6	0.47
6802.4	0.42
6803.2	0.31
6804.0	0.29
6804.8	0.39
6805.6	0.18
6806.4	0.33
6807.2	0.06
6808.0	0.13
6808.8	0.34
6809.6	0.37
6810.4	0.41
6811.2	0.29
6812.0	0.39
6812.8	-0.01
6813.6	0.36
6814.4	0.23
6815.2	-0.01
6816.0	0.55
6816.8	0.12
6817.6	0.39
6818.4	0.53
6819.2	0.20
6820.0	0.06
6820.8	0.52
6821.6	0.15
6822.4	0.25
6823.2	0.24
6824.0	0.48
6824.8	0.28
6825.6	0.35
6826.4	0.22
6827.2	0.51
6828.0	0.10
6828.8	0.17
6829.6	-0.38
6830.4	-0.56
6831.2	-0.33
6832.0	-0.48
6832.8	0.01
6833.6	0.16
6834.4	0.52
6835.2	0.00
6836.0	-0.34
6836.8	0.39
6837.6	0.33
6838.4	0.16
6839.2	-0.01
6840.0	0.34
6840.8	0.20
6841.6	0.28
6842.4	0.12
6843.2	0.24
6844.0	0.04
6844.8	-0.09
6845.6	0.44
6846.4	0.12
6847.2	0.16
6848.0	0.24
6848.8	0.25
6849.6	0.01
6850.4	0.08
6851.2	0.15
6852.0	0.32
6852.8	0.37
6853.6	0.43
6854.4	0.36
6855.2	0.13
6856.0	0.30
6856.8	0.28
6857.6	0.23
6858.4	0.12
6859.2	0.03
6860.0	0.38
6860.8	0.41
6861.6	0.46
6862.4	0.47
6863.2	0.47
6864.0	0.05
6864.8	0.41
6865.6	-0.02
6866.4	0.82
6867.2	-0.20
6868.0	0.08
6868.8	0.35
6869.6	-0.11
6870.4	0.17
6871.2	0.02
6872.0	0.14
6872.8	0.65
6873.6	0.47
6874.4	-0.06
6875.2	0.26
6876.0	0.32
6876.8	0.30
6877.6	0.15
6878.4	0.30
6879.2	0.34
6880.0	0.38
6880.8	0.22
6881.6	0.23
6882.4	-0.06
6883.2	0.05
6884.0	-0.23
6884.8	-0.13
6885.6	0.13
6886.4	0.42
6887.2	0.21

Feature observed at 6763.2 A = [O II] 3727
